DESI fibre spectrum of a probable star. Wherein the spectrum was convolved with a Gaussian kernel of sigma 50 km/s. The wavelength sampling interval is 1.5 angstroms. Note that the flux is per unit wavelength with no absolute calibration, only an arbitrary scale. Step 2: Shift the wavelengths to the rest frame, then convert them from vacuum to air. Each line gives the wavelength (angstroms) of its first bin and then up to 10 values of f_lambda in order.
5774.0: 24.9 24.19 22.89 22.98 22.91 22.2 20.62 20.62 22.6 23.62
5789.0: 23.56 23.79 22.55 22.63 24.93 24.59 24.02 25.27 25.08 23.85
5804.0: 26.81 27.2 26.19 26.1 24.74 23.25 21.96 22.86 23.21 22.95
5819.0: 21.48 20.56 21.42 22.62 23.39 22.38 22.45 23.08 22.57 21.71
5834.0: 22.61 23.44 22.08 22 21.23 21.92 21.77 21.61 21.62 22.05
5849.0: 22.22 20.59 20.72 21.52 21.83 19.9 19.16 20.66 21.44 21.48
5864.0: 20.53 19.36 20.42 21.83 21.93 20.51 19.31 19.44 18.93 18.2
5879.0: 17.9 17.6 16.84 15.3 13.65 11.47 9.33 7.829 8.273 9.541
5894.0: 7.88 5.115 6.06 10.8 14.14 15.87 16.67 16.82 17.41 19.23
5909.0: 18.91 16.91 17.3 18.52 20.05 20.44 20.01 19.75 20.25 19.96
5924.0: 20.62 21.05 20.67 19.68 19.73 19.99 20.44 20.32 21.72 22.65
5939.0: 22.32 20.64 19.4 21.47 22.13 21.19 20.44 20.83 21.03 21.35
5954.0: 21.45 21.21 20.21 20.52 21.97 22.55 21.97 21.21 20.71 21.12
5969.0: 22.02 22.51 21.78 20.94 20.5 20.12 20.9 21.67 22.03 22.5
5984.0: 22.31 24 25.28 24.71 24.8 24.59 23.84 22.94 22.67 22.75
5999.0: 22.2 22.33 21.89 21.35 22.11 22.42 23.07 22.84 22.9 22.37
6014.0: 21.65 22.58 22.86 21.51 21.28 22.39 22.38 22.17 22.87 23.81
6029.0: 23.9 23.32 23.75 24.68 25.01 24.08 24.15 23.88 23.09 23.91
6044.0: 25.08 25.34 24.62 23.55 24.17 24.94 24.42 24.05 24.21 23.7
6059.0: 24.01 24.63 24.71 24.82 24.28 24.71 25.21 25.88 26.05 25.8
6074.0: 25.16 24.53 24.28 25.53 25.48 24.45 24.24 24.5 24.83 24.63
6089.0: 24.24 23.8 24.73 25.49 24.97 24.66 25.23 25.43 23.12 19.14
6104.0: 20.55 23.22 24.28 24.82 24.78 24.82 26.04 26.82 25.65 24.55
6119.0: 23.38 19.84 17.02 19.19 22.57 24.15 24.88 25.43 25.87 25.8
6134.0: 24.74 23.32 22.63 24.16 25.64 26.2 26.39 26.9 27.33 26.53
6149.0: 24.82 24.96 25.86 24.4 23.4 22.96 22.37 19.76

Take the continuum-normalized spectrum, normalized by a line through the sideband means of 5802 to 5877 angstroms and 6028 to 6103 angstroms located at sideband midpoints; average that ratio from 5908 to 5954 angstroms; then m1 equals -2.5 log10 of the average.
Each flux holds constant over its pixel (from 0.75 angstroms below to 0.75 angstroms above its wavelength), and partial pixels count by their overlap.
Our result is 0.13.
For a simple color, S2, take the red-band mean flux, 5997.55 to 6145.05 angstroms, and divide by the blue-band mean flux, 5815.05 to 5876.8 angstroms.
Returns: 1.11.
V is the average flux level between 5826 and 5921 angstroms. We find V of 18.3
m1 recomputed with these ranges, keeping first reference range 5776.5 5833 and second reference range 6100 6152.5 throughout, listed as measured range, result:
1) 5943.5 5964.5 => 0.116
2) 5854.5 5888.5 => 0.253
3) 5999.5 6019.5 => 0.074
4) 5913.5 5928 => 0.169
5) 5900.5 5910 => 0.331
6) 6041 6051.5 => -0.020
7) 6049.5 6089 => -0.032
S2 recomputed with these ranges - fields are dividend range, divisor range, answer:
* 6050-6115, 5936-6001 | 1.12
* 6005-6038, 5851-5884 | 1.16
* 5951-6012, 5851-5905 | 1.36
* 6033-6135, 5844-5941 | 1.34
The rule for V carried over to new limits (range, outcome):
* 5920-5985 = 21.1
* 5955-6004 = 22.2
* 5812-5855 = 22.1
